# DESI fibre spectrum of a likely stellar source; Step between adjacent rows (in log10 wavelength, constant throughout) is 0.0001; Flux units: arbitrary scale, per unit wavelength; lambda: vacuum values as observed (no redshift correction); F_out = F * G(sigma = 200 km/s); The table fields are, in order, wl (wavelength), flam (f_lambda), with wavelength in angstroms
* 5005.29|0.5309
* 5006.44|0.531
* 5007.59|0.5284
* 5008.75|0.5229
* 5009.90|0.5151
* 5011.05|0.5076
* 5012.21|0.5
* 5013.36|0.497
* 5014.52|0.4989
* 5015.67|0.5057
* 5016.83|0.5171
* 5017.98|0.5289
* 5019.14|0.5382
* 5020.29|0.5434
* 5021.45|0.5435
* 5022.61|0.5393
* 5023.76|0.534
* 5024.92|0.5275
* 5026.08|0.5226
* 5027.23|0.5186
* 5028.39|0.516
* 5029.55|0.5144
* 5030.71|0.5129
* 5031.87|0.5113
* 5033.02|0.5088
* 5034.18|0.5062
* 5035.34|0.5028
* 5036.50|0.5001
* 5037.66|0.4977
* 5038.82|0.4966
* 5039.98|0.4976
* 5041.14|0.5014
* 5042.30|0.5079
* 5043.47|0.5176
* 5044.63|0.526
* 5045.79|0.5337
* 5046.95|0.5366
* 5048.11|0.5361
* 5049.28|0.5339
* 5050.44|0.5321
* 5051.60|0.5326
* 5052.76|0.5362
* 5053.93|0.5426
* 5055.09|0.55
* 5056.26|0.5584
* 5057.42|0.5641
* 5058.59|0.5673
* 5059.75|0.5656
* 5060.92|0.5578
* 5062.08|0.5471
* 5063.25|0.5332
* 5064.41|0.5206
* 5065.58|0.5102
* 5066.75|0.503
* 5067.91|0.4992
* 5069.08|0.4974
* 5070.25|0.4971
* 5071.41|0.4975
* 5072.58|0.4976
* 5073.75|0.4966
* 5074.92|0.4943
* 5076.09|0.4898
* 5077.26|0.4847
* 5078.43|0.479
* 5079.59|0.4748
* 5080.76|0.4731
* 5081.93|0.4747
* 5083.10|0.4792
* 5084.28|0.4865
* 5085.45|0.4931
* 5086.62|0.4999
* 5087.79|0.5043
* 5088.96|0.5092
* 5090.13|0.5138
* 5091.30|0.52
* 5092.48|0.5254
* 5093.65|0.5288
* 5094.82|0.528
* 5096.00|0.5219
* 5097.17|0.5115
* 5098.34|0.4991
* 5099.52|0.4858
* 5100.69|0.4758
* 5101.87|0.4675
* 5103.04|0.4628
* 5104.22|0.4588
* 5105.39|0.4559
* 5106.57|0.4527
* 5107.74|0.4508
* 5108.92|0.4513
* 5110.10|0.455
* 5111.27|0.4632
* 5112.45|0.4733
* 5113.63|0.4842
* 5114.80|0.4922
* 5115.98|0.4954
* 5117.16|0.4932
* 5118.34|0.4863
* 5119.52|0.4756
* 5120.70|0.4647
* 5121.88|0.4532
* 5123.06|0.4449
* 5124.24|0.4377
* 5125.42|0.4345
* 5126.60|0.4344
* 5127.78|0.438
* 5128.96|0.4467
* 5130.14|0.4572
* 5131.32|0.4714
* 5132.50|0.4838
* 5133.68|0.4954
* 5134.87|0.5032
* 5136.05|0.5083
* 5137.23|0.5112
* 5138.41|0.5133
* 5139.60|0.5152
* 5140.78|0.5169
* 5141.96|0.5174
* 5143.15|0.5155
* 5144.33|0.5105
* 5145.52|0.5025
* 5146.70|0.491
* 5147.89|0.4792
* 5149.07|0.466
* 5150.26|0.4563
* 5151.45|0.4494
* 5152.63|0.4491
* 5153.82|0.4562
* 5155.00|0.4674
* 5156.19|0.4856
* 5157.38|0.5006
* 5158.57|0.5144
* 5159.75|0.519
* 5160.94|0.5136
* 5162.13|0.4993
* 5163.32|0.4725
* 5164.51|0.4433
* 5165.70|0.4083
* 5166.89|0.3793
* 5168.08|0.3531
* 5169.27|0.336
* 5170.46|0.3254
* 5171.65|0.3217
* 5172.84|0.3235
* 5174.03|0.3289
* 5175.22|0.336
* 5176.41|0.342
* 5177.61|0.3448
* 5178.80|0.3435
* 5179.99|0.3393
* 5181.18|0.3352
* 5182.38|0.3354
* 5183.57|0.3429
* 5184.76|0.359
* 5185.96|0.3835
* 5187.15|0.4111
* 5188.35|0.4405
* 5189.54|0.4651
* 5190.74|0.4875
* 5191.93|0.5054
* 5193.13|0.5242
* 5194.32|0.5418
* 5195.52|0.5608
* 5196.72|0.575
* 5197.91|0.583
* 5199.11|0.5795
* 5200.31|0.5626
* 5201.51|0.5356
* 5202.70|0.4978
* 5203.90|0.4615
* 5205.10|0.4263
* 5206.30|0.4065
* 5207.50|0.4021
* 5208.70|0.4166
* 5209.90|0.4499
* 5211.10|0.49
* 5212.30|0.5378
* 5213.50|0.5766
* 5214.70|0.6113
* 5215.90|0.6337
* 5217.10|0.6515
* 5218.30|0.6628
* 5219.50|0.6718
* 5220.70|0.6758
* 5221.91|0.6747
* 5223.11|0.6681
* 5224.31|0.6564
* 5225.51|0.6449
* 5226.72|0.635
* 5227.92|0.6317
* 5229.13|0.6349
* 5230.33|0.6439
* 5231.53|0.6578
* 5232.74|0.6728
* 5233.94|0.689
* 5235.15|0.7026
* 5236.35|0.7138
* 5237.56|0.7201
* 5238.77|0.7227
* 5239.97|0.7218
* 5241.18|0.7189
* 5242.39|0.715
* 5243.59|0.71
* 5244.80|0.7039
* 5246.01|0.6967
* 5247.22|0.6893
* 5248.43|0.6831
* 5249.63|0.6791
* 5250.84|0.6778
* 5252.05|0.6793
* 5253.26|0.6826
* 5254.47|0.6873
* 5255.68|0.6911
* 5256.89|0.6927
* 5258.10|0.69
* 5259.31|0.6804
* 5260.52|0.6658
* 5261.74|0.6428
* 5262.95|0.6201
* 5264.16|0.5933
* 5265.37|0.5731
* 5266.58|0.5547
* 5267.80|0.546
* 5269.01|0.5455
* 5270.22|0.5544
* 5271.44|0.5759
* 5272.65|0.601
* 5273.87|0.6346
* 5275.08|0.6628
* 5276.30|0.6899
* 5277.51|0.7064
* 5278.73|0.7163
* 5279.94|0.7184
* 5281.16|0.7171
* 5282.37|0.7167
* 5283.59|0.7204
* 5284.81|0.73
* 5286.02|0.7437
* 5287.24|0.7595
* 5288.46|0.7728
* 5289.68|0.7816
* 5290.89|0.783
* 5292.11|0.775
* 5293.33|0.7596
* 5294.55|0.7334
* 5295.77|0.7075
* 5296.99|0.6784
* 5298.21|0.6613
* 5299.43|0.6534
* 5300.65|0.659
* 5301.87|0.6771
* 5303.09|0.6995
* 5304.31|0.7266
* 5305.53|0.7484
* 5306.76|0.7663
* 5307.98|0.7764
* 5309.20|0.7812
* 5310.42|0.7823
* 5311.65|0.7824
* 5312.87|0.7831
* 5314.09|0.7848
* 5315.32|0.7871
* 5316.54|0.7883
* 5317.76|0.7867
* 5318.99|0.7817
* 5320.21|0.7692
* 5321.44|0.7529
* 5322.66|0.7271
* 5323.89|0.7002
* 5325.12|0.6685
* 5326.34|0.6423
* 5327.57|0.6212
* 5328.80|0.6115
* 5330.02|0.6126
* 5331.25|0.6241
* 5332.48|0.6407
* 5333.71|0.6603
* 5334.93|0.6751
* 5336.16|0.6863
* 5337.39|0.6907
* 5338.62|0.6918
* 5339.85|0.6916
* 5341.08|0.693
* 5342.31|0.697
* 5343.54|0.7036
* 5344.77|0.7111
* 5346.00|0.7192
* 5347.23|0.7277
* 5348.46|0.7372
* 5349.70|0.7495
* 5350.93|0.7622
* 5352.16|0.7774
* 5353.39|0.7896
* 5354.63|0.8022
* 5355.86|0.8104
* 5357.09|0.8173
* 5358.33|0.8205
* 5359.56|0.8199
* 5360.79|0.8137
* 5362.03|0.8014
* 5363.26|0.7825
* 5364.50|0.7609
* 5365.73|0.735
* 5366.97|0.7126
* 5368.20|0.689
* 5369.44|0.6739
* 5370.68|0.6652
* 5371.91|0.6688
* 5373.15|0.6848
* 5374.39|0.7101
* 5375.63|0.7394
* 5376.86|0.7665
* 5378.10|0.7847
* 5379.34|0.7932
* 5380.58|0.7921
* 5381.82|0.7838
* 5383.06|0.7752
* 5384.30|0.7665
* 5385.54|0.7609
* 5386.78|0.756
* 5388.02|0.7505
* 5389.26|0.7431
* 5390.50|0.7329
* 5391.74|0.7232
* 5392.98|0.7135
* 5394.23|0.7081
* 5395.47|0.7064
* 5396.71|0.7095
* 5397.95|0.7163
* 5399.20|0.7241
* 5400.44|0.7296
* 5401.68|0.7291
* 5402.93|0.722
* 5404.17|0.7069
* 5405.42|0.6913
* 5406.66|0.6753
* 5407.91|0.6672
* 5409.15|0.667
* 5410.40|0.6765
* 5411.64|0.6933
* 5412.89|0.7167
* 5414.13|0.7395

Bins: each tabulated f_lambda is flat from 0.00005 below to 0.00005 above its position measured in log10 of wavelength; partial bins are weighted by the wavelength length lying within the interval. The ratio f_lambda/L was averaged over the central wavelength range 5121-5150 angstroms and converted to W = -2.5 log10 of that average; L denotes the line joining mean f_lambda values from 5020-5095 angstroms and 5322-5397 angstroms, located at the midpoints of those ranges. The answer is 0.186 mag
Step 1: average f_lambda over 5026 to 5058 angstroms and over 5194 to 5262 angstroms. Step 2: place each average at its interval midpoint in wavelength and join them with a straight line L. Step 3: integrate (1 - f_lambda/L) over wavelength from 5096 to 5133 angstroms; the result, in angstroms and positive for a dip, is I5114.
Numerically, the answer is 6.3 angstroms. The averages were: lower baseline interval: 0.522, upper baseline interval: 0.627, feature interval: 0.467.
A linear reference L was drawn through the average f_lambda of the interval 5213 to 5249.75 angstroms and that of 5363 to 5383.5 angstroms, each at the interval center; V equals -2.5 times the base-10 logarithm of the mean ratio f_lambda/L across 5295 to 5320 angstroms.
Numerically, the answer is -0.052 mag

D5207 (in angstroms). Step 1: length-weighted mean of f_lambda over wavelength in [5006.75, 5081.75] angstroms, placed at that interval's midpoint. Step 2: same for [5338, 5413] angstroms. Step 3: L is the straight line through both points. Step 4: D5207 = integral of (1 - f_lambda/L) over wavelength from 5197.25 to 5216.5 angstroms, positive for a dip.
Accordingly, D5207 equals 3.5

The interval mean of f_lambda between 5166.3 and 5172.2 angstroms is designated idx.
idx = 0.343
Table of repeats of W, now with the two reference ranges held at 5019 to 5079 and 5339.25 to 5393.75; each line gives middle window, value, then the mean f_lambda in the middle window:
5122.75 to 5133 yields 0.27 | 0.45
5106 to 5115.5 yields 0.21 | 0.466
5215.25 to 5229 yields -0.02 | 0.654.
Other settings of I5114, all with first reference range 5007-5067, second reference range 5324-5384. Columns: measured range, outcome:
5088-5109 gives 2.7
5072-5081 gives 1.0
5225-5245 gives -1.1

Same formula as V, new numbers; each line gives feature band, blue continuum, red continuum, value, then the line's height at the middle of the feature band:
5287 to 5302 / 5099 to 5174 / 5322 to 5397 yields -0.12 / 0.649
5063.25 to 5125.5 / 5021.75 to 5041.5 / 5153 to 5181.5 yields -0.05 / 0.463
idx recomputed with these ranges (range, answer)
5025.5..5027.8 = 0.522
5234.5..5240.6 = 0.716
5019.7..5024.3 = 0.541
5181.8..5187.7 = 0.366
